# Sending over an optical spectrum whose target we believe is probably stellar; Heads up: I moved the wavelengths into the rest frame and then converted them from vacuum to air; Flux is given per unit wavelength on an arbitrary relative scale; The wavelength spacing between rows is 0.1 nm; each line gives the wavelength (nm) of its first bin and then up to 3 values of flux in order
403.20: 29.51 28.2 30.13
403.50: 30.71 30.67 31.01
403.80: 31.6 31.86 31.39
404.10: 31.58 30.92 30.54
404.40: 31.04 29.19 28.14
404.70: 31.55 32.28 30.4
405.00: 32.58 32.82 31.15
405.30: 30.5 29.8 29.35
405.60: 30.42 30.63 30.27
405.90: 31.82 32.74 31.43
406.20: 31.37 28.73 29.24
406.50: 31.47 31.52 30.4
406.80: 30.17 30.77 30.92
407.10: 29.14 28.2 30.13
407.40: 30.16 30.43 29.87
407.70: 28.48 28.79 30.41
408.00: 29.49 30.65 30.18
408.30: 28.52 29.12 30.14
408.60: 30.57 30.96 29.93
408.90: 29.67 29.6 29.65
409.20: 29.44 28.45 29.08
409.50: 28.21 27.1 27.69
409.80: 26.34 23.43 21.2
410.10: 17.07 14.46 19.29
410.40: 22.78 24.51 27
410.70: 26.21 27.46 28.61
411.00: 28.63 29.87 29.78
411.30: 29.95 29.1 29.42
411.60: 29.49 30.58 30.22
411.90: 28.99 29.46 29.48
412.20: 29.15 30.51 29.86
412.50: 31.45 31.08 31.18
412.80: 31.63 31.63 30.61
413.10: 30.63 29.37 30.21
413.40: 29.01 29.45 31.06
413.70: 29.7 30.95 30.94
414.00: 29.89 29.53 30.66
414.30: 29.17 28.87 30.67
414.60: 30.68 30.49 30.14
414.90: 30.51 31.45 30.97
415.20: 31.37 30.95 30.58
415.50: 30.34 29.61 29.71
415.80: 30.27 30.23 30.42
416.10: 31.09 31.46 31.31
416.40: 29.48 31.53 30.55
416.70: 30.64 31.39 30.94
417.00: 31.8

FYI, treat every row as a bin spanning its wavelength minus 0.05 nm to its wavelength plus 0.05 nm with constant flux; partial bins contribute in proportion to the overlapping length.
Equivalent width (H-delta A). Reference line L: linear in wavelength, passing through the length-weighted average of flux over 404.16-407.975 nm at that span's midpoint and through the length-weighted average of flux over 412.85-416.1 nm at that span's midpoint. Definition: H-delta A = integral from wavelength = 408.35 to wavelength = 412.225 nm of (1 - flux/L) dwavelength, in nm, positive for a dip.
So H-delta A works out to 0.37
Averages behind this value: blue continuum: 30.5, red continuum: 30.3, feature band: 27.5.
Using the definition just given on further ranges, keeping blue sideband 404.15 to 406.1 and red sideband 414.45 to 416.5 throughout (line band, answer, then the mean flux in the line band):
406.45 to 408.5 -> 0.057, 29.9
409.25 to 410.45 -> 0.273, 23.8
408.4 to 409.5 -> 0.040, 29.7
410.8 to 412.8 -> 0.057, 29.8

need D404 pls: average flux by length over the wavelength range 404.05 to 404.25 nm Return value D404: 31.2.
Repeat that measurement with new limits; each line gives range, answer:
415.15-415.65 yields 30.6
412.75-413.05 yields 31.3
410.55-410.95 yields 27.3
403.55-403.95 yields 31.3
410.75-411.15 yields 28.6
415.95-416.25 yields 31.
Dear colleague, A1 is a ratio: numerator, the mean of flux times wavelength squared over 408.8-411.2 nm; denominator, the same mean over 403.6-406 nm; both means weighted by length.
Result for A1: 0.86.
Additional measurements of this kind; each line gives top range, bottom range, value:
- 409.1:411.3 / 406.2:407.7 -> 0.87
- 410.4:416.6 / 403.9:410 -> 1.03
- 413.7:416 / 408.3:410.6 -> 1.18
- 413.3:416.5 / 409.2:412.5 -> 1.14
